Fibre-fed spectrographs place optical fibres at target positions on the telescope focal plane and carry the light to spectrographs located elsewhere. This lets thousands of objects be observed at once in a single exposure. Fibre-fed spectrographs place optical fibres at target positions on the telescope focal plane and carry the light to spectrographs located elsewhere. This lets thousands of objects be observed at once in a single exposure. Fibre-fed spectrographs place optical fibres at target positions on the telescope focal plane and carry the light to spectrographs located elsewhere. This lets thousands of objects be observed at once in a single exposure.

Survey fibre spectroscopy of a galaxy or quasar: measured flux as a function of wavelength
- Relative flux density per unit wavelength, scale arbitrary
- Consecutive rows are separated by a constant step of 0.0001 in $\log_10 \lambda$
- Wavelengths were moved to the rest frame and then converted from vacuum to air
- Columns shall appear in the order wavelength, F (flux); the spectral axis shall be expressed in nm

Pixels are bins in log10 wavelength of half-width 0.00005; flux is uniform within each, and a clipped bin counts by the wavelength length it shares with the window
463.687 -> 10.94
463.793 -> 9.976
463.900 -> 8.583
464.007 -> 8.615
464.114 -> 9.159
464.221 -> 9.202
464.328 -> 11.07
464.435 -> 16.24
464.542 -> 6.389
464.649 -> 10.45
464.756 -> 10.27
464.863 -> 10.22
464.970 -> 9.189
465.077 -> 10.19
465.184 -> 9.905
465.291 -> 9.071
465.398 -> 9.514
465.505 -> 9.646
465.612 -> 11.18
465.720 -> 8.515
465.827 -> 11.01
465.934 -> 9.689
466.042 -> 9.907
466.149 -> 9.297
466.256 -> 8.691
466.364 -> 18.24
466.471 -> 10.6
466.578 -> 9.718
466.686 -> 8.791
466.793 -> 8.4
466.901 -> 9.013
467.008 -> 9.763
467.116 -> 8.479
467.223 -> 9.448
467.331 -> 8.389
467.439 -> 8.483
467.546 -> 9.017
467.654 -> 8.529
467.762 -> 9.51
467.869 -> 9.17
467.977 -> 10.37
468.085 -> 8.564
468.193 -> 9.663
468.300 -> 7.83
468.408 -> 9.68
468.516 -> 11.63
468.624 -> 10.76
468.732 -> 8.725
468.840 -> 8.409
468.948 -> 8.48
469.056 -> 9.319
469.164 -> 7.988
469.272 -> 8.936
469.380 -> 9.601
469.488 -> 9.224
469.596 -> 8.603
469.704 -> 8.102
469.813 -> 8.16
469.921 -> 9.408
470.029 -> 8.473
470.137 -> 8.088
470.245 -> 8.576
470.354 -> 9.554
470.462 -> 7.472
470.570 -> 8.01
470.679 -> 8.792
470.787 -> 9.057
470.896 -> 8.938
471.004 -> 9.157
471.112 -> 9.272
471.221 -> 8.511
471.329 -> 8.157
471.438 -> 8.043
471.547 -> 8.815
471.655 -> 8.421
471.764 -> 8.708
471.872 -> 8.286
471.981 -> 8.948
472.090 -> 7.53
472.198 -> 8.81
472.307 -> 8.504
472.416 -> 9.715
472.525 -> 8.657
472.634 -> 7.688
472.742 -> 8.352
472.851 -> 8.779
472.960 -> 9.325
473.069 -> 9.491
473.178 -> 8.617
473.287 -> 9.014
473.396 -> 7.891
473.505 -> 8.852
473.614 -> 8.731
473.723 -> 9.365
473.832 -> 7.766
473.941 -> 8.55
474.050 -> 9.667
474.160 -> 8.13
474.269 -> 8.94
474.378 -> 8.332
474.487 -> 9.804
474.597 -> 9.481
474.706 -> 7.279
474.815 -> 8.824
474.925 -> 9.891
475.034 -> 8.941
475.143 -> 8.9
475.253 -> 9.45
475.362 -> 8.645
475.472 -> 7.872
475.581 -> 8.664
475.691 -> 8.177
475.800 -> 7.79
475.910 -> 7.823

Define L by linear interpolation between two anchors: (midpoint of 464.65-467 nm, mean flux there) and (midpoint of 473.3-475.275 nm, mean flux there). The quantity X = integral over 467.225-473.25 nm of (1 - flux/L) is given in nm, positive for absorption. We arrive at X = 0.370 nm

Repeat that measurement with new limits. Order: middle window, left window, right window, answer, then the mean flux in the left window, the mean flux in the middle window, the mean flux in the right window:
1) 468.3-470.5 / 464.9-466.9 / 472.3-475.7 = 0.13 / 10.1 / 8.94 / 8.77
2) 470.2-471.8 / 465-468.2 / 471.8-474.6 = 0.07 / 9.69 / 8.63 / 8.73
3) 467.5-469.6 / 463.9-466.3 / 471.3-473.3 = 0.01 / 9.86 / 9.21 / 8.62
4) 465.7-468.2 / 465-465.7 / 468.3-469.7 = -0.03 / 9.83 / 9.65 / 9.18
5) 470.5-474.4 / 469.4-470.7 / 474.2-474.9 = 0.01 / 8.56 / 8.66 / 8.81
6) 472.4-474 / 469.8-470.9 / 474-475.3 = 0.02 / 8.59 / 8.7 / 8.96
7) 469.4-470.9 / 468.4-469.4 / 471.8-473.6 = 0.08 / 9.33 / 8.61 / 8.66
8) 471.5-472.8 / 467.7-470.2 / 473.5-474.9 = 0.05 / 9.07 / 8.54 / 8.77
